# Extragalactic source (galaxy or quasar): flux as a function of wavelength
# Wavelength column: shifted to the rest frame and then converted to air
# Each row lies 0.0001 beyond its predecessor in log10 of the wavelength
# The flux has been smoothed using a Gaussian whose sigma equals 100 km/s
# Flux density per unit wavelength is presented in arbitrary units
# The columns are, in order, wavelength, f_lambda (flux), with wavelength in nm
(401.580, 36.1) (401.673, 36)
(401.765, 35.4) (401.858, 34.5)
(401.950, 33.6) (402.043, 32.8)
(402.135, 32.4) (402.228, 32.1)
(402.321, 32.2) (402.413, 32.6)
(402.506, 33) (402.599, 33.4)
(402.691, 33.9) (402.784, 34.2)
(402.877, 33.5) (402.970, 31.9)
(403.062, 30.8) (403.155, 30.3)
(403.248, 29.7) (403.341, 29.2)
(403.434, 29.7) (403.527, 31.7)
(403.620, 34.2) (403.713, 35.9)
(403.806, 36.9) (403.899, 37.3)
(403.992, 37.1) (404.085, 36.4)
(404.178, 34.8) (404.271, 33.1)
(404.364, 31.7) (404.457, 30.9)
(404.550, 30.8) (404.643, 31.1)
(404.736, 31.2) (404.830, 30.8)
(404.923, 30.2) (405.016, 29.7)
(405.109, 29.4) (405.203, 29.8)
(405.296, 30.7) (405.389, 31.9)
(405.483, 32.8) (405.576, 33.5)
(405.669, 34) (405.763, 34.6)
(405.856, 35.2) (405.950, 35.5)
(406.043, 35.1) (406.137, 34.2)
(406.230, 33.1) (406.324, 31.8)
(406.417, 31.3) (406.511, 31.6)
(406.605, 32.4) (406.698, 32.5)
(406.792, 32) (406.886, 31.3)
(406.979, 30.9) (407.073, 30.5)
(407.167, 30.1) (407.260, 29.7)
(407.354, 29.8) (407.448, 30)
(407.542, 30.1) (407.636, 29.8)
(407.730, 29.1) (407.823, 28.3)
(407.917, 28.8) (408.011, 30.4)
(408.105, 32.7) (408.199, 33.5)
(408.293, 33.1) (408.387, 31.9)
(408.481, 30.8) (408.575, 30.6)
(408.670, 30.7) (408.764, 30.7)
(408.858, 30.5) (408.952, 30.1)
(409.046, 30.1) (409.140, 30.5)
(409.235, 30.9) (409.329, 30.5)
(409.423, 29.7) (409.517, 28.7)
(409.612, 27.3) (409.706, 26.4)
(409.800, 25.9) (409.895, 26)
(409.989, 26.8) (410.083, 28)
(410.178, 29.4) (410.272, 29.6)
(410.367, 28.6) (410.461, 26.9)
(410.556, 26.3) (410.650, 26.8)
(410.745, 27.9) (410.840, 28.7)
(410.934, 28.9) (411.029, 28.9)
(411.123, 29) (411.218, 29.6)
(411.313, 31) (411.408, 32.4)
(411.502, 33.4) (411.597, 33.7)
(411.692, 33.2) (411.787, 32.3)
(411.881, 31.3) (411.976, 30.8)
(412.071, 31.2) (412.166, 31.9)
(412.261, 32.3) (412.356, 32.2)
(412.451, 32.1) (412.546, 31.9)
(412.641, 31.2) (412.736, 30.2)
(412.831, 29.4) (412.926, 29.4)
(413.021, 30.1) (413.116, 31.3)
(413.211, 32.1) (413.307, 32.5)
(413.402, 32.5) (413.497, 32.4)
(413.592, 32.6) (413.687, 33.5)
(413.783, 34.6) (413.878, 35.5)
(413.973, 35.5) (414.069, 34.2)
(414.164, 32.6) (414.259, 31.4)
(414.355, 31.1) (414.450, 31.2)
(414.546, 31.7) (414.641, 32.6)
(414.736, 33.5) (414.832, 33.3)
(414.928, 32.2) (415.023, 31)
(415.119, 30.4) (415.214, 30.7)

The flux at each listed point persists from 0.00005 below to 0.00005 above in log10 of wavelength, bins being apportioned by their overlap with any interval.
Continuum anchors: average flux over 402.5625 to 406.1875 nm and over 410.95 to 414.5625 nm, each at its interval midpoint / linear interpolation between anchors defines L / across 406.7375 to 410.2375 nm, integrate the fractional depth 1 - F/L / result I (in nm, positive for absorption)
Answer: 0.26 nm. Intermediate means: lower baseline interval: 32.8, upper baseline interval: 31.9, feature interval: 29.9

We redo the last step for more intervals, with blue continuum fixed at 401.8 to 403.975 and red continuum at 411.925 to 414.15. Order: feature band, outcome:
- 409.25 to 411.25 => 0.262 nm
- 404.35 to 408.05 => 0.142 nm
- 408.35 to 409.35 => 0.056 nm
